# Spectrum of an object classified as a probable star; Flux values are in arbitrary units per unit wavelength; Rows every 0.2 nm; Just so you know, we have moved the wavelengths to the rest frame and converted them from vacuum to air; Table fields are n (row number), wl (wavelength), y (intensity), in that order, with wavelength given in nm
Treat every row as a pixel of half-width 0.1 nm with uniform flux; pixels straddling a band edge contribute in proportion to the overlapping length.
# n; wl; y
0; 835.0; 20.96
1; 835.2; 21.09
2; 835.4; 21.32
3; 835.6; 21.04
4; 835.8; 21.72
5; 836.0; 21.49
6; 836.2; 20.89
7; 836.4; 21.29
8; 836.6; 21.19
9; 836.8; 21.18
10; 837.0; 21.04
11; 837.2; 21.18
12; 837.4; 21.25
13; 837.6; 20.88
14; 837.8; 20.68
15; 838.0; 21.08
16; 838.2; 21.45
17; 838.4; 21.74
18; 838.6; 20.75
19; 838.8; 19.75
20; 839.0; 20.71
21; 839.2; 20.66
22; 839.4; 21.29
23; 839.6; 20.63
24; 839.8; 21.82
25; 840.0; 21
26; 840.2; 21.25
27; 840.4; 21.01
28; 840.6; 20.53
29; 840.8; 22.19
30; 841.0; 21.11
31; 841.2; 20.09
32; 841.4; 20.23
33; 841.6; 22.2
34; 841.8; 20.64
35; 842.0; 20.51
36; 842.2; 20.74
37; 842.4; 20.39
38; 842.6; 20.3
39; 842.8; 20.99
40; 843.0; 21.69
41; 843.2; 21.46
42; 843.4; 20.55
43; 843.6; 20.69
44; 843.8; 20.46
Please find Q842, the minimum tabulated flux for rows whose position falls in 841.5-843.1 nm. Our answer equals 20.3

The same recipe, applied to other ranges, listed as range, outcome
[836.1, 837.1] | 20.89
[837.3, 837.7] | 20.88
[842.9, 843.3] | 21.46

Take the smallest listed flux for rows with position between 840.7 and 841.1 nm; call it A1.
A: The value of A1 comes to 21.11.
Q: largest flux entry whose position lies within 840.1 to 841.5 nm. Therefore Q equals 22.19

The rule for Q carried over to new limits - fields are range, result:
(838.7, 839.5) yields 21.29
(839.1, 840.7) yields 21.82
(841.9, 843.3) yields 21.69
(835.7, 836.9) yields 21.72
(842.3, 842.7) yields 20.39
